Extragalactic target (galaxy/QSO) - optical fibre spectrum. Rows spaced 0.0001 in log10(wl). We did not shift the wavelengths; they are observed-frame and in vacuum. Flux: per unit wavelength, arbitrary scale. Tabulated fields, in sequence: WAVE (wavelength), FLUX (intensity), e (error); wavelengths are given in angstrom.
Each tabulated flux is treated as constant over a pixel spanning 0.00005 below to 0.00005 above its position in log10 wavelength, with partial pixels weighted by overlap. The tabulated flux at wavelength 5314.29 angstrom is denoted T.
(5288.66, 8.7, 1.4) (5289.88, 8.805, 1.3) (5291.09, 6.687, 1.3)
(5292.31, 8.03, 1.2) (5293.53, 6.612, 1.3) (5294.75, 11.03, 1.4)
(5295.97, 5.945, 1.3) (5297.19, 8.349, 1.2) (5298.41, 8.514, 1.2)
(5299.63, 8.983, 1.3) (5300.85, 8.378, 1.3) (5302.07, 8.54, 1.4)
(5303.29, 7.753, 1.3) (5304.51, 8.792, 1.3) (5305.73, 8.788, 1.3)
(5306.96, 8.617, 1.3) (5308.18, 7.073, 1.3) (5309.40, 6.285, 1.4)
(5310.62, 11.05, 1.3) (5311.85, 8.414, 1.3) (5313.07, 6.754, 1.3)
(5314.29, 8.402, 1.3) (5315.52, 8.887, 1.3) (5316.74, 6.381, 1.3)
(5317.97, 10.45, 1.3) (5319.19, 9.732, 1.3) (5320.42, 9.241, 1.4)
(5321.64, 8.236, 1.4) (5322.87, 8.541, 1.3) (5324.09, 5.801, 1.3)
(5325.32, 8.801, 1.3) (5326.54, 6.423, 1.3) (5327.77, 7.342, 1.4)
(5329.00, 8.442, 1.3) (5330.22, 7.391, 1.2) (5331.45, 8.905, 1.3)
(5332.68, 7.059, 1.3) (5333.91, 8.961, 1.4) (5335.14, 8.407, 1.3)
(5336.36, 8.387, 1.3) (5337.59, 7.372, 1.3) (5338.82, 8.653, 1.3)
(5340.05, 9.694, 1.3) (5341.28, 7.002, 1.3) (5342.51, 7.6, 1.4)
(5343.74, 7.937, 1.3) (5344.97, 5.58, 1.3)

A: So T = 8.402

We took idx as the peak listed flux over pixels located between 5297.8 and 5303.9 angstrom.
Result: 8.983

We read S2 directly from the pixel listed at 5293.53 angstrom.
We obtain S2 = 6.612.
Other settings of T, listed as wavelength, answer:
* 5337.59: 7.372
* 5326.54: 6.423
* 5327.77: 7.342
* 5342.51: 7.6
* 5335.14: 8.407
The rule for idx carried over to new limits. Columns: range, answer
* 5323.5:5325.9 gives 8.801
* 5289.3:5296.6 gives 11.03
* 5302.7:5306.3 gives 8.792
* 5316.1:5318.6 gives 10.45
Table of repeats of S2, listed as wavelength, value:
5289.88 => 8.805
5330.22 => 7.391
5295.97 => 5.945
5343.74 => 7.937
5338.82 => 8.653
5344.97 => 5.58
